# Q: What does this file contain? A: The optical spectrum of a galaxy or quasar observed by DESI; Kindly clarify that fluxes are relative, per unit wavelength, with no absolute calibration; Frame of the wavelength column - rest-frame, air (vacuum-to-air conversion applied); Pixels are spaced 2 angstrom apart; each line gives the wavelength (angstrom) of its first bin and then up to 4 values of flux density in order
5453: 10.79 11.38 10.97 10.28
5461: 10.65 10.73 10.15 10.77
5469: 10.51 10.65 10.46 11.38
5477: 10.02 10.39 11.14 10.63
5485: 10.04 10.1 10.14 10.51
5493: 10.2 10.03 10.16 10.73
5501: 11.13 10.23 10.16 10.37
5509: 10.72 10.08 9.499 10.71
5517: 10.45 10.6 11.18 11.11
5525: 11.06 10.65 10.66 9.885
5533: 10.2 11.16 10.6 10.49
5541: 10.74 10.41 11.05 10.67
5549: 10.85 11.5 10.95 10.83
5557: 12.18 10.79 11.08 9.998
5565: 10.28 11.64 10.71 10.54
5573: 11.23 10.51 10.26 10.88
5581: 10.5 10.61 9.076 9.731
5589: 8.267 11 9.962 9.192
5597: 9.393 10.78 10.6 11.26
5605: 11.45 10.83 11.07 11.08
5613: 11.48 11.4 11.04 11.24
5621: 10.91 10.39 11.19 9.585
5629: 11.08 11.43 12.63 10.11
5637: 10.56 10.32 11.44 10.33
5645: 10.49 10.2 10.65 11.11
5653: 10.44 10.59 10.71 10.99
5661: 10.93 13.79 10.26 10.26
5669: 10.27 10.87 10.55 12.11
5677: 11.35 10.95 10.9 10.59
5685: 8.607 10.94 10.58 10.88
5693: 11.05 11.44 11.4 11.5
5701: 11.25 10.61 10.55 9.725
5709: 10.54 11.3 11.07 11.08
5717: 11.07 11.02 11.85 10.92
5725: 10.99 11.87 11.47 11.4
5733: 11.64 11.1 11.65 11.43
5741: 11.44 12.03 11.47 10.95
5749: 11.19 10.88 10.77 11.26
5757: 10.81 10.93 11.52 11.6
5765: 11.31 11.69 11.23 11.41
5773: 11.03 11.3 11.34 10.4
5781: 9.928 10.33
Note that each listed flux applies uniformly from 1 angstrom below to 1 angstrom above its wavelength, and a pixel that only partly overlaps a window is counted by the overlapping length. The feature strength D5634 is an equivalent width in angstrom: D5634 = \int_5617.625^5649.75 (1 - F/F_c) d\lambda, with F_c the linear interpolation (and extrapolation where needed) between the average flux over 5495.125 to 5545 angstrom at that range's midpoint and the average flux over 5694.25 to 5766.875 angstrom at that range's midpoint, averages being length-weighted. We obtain 0.3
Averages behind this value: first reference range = 10.5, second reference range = 11.2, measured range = 10.8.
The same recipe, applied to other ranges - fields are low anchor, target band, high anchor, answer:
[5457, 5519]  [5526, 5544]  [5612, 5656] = 0.1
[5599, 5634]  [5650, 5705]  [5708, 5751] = 1.4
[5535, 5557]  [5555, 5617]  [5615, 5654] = 1.4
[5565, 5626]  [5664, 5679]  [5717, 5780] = 0.2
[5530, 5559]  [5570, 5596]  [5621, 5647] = 1.6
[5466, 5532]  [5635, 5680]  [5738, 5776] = 0.5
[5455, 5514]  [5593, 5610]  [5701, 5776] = 0.4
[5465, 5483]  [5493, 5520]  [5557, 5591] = 0.5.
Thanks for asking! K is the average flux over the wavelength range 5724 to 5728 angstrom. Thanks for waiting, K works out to 11.4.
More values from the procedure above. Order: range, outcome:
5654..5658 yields 10.7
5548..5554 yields 11.1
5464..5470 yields 10.5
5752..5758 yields 10.9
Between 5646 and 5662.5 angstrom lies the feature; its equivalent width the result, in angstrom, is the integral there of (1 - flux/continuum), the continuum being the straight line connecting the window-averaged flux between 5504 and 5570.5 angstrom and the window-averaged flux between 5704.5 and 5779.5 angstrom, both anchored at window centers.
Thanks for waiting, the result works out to 0.3 angstrom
